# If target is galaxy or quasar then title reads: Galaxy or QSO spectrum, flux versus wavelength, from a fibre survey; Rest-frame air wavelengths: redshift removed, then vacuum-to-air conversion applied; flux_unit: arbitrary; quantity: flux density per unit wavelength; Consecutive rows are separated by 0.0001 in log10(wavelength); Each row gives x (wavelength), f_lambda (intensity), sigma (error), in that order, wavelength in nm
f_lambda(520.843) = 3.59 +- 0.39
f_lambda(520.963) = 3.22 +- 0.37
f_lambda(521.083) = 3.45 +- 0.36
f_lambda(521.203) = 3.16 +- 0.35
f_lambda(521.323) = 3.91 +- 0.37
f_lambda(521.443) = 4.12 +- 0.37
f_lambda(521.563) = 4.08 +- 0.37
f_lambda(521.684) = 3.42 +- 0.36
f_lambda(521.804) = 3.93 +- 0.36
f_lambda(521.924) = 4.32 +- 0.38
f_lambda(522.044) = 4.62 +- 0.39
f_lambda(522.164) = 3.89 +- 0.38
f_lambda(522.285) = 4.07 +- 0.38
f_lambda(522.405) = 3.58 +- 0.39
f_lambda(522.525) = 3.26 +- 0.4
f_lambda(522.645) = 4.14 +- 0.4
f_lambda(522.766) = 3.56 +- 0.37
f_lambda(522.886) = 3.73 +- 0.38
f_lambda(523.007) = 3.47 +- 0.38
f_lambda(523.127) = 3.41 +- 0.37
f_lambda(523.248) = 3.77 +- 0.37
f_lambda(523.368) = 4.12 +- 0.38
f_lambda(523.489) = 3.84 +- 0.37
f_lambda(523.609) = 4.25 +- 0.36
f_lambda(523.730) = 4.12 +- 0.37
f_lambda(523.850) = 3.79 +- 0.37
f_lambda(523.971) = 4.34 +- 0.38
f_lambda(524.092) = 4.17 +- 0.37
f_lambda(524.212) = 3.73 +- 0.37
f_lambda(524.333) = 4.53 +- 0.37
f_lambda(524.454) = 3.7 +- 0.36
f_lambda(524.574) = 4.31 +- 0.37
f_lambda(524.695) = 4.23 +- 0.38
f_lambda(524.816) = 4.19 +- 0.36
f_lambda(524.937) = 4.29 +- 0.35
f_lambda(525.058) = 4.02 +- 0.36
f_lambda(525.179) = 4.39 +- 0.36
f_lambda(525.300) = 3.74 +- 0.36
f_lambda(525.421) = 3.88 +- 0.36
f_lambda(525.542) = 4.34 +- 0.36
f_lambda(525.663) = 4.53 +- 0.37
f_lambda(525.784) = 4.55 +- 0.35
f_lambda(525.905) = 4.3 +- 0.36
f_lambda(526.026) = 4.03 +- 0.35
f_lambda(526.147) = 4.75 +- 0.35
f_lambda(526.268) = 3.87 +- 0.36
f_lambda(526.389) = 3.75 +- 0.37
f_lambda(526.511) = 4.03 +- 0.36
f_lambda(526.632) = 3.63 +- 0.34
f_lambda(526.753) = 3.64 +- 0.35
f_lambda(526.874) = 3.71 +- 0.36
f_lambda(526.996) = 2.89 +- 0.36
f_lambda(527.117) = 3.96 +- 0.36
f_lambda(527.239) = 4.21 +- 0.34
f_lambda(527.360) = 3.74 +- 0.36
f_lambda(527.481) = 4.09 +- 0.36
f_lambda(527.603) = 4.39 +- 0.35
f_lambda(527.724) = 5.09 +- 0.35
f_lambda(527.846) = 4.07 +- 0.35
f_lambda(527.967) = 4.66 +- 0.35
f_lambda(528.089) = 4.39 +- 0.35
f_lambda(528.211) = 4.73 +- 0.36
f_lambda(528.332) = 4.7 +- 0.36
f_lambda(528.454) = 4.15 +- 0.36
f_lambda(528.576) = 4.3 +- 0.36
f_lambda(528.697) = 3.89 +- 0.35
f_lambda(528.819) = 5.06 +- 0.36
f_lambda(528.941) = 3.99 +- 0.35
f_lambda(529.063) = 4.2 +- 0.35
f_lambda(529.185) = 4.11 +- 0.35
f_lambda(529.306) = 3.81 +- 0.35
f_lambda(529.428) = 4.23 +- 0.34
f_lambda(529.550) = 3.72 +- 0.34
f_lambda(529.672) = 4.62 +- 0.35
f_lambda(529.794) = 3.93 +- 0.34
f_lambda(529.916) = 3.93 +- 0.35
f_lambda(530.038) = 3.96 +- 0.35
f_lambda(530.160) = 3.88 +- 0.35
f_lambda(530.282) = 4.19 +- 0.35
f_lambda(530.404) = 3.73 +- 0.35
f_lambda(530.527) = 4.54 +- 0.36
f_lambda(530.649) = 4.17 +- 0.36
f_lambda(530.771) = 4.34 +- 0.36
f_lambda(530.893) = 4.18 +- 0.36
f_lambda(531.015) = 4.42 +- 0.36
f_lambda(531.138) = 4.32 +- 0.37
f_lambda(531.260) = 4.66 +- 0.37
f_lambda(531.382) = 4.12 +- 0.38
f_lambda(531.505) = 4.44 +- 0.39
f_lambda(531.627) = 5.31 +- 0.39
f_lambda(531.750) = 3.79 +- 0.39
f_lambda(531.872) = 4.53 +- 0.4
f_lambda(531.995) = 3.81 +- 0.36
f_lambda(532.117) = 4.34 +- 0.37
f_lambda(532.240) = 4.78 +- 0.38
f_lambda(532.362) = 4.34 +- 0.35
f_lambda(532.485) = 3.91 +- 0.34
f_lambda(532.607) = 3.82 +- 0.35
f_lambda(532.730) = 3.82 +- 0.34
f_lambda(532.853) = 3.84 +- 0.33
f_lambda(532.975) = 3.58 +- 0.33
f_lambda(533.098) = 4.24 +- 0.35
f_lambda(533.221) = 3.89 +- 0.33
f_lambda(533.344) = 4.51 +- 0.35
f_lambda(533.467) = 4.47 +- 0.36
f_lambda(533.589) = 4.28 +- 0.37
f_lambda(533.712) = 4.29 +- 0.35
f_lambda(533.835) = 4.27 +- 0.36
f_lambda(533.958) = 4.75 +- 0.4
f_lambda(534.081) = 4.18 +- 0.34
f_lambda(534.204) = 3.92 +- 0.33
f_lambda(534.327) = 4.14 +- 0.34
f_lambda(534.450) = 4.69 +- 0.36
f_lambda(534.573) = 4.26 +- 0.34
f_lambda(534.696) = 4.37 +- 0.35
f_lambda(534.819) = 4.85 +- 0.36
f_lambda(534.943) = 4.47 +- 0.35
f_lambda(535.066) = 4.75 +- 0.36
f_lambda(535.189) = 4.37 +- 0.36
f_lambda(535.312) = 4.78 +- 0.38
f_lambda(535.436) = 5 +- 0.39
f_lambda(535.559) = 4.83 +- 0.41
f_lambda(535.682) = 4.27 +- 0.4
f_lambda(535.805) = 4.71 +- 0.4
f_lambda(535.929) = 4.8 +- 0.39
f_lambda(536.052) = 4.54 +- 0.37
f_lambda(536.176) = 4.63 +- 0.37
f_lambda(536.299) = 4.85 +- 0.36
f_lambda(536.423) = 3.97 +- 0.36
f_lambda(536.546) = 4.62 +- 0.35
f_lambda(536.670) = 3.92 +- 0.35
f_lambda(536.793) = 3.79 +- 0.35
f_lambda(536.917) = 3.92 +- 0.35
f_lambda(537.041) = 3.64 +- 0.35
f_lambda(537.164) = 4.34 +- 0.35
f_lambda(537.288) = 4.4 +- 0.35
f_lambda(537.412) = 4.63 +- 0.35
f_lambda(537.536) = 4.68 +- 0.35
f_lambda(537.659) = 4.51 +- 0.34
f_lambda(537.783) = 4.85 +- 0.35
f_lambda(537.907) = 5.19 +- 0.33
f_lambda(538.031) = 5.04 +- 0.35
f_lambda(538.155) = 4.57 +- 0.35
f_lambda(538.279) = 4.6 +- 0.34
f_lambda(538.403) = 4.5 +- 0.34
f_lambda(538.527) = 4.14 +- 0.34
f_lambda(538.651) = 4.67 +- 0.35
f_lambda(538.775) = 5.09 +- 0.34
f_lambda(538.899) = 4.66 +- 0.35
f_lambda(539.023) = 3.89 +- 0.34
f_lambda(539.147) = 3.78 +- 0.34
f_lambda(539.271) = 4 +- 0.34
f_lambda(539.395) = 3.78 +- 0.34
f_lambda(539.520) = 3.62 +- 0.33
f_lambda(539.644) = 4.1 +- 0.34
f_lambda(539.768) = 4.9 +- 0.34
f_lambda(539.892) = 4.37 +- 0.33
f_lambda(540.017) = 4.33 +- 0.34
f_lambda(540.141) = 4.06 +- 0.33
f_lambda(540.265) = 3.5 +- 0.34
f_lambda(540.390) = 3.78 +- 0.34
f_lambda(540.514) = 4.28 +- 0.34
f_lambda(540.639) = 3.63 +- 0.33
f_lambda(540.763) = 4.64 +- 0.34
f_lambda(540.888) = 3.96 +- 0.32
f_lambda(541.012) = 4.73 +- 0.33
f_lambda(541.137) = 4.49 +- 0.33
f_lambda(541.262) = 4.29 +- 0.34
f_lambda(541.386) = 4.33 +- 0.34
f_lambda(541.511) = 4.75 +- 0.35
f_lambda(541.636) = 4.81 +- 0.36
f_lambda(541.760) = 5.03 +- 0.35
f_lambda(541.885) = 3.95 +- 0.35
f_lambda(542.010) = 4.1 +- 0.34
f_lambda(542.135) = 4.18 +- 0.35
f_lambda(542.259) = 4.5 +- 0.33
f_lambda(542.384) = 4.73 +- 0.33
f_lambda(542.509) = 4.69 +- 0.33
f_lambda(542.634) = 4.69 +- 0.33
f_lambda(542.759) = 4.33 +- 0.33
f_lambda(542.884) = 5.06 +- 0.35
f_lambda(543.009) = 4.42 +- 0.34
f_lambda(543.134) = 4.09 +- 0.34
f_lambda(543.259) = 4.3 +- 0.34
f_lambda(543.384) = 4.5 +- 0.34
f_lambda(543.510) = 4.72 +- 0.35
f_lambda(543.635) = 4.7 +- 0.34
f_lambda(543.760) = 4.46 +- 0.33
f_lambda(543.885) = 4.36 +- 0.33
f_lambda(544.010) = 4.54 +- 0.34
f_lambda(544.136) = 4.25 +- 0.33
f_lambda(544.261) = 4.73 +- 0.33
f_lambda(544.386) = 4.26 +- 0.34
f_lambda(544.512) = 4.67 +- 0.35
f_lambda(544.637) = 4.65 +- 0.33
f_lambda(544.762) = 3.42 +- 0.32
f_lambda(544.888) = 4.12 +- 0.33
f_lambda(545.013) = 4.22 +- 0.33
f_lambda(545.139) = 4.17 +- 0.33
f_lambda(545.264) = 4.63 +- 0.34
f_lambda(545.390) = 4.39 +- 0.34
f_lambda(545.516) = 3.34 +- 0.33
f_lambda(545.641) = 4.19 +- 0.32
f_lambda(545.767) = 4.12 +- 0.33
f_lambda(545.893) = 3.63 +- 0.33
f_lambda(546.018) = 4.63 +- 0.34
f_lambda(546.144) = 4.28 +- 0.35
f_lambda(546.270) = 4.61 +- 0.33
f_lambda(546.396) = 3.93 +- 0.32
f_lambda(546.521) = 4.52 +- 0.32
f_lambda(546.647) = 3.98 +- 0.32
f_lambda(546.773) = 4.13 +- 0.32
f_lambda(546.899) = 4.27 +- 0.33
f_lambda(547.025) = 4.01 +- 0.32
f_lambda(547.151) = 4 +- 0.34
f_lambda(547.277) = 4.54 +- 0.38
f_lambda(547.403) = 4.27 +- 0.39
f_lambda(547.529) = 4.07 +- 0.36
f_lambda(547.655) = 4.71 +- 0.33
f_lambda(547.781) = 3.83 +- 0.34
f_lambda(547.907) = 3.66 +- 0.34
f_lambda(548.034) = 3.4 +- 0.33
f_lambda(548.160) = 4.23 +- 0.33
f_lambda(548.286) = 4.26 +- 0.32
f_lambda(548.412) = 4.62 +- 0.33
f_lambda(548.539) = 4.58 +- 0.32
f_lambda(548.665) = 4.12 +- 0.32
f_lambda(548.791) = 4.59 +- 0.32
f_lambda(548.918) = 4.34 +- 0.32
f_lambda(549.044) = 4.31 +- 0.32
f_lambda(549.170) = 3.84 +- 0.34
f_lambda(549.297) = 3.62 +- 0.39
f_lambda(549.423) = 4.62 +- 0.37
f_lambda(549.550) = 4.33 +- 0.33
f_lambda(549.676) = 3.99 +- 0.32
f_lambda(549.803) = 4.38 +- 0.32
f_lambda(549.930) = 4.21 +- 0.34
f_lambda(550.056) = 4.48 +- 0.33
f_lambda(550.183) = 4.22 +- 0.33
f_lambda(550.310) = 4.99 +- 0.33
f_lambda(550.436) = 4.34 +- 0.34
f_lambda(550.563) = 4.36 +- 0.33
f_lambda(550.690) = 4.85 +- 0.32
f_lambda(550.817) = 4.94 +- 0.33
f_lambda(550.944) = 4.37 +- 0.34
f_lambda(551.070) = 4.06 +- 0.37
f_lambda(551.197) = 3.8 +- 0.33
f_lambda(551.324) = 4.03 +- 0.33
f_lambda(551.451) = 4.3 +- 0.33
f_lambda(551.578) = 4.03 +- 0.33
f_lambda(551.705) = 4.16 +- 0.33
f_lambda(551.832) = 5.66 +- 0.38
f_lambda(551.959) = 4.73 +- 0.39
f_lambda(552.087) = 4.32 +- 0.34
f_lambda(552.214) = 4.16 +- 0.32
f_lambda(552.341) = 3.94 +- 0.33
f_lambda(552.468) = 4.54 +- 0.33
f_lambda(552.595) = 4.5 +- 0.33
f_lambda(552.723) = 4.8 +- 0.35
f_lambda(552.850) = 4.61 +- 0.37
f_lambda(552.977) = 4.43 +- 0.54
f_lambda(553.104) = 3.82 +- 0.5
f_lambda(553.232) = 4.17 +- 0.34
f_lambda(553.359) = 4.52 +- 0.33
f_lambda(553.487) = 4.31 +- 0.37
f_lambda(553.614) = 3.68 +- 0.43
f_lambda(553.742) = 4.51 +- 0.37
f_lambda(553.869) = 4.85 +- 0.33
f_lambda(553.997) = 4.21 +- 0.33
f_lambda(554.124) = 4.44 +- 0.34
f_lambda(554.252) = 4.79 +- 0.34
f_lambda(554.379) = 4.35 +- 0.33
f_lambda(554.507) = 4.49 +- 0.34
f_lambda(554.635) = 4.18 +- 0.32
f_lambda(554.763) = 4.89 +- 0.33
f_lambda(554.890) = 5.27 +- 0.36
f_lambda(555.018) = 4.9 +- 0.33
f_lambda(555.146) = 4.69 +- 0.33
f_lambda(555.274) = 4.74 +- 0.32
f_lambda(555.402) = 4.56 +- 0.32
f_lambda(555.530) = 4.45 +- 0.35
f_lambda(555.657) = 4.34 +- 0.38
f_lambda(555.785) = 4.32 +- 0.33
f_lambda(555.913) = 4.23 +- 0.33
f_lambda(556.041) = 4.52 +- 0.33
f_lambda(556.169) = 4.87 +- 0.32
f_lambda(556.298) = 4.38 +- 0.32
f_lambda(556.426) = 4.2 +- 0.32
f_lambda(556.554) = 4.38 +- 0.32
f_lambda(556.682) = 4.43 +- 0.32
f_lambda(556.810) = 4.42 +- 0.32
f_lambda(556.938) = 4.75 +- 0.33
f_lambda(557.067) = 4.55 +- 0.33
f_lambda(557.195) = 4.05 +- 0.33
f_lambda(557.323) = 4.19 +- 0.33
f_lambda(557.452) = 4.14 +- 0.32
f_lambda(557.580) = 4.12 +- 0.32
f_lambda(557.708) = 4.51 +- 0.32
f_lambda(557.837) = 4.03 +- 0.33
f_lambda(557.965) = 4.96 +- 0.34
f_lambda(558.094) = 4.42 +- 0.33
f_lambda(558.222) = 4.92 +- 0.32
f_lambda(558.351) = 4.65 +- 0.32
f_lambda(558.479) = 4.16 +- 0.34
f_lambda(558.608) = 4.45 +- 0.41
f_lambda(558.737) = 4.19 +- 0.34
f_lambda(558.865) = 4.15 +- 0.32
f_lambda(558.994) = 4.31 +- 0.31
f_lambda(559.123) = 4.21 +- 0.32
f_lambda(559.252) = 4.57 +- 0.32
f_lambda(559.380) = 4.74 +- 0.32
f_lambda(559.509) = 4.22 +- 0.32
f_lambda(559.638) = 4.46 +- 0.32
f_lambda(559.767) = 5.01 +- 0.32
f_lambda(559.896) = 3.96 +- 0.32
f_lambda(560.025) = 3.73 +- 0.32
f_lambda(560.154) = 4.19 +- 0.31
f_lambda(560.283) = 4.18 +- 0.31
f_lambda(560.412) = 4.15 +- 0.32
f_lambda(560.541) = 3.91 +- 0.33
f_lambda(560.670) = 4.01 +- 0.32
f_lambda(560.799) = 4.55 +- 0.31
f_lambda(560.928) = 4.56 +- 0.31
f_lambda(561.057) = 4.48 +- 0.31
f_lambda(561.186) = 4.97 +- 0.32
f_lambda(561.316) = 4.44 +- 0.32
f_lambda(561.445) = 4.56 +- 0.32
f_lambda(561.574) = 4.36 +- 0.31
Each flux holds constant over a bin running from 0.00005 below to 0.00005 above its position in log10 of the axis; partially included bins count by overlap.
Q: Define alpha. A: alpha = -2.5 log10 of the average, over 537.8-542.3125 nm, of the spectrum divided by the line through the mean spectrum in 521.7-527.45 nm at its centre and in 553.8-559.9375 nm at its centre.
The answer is -0.03 mag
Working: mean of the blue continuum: 3.98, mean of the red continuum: 4.47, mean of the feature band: 4.34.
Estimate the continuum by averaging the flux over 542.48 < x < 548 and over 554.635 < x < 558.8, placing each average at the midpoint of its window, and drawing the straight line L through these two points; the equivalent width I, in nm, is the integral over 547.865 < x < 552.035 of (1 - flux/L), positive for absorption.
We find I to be 0.05 nm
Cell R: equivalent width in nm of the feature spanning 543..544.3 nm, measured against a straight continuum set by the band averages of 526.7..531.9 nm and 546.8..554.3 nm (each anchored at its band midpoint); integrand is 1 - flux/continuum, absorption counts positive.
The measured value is -0.054 nm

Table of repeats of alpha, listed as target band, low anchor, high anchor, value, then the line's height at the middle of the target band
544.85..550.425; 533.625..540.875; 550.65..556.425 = 0.05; 4.43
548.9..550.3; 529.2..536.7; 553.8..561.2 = 0.04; 4.39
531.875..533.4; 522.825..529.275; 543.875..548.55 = 0.01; 4.14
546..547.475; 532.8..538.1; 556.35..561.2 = 0.04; 4.39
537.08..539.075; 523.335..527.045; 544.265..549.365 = -0.12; 4.13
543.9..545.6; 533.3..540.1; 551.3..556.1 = 0.04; 4.44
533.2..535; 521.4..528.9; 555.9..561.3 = -0.05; 4.15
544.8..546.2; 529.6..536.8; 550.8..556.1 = 0.06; 4.39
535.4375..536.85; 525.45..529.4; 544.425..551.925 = -0.07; 4.21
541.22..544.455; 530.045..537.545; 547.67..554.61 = -0.04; 4.33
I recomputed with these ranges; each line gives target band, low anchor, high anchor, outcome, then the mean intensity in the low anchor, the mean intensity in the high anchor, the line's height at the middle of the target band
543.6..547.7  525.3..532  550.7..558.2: 0.08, 4.19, 4.44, 4.35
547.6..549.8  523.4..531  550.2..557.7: 0.10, 4.14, 4.44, 4.38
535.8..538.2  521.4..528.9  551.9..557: -0.14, 4.07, 4.47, 4.23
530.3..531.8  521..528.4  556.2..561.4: -0.09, 4.02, 4.37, 4.09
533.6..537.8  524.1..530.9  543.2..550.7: -0.24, 4.14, 4.27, 4.2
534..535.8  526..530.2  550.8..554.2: -0.14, 4.12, 4.36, 4.19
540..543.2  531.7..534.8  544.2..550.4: -0.11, 4.2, 4.23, 4.22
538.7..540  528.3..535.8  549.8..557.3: 0.03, 4.28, 4.45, 4.34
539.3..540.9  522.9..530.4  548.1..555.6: 0.07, 4.1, 4.42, 4.27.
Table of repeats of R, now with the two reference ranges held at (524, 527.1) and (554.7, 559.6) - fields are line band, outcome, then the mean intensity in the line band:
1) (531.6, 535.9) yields -0.19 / 4.34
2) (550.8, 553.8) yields 0.04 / 4.34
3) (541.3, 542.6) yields -0.07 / 4.51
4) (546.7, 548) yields 0.06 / 4.13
